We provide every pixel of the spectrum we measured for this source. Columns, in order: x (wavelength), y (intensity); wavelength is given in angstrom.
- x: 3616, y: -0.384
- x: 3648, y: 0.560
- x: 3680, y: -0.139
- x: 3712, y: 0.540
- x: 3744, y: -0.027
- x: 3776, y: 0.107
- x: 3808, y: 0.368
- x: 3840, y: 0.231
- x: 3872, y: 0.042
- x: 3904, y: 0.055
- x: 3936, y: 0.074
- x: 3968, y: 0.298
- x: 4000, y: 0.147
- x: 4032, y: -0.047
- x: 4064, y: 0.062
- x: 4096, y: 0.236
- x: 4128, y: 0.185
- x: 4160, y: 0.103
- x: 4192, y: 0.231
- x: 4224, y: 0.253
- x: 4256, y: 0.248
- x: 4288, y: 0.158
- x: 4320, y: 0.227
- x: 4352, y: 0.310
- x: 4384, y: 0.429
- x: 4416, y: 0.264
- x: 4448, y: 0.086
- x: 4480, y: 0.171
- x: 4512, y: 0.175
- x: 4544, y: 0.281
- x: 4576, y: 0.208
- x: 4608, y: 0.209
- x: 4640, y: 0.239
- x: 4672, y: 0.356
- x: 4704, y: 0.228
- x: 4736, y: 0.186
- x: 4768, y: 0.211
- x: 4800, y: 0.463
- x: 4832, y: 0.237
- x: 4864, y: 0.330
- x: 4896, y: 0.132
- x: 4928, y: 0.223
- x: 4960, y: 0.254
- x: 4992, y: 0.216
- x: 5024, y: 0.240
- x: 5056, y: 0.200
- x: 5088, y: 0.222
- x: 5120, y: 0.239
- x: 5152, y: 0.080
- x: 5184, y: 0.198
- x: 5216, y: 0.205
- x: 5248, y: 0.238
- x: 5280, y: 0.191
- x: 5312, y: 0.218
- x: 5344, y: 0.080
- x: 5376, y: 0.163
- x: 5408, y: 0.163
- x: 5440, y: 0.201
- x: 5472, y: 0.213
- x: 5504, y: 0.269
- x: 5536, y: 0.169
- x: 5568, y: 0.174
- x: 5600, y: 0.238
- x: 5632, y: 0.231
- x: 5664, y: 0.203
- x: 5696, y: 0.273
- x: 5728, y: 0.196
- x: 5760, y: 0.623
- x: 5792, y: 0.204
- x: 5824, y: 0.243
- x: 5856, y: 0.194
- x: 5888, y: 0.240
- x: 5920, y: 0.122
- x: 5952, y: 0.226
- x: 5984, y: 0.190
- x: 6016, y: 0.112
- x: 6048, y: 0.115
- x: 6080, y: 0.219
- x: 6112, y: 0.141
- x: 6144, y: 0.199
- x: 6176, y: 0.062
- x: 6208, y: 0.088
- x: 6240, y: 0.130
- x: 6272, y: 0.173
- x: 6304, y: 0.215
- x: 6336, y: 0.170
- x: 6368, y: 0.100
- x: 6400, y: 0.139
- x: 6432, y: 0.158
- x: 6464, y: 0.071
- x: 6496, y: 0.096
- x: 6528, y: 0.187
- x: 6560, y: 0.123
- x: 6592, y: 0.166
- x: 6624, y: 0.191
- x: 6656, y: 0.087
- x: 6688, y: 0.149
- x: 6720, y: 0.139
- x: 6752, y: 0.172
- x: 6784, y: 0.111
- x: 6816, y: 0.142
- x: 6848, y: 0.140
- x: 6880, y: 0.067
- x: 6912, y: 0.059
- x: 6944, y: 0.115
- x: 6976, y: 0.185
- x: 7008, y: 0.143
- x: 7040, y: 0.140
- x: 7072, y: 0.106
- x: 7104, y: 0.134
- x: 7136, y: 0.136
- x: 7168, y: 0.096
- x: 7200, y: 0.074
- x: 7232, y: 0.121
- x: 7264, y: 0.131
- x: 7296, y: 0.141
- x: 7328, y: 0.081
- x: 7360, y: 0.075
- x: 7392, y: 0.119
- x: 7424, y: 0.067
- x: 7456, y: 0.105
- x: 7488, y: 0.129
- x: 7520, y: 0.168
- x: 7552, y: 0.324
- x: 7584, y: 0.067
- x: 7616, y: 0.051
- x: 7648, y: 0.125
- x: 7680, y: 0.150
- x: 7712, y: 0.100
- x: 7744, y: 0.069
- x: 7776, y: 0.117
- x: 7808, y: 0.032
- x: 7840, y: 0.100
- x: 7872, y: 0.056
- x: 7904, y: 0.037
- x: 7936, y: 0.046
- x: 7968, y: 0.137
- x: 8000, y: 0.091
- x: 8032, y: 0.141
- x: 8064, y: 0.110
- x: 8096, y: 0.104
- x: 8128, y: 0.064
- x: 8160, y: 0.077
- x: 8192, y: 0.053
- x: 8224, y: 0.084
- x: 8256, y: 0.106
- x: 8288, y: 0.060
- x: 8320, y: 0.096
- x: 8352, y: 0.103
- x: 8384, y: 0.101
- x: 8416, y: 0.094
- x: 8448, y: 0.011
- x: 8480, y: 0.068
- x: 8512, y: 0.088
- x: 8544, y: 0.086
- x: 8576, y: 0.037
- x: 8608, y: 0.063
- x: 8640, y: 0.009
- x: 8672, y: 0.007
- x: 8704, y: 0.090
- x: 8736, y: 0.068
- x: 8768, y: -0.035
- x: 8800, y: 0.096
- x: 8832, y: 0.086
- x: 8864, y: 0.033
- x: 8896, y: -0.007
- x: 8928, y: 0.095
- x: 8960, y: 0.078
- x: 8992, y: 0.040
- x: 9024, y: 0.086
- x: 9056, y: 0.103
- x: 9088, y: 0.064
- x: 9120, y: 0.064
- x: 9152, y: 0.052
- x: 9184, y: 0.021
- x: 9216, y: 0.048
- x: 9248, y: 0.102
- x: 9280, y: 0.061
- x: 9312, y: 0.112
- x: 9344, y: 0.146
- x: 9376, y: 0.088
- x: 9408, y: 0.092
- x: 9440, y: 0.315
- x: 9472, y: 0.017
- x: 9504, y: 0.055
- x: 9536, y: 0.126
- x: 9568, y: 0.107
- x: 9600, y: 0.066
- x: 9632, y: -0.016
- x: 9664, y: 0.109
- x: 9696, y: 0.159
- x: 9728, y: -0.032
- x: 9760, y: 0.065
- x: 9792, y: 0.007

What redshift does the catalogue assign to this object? 0.15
